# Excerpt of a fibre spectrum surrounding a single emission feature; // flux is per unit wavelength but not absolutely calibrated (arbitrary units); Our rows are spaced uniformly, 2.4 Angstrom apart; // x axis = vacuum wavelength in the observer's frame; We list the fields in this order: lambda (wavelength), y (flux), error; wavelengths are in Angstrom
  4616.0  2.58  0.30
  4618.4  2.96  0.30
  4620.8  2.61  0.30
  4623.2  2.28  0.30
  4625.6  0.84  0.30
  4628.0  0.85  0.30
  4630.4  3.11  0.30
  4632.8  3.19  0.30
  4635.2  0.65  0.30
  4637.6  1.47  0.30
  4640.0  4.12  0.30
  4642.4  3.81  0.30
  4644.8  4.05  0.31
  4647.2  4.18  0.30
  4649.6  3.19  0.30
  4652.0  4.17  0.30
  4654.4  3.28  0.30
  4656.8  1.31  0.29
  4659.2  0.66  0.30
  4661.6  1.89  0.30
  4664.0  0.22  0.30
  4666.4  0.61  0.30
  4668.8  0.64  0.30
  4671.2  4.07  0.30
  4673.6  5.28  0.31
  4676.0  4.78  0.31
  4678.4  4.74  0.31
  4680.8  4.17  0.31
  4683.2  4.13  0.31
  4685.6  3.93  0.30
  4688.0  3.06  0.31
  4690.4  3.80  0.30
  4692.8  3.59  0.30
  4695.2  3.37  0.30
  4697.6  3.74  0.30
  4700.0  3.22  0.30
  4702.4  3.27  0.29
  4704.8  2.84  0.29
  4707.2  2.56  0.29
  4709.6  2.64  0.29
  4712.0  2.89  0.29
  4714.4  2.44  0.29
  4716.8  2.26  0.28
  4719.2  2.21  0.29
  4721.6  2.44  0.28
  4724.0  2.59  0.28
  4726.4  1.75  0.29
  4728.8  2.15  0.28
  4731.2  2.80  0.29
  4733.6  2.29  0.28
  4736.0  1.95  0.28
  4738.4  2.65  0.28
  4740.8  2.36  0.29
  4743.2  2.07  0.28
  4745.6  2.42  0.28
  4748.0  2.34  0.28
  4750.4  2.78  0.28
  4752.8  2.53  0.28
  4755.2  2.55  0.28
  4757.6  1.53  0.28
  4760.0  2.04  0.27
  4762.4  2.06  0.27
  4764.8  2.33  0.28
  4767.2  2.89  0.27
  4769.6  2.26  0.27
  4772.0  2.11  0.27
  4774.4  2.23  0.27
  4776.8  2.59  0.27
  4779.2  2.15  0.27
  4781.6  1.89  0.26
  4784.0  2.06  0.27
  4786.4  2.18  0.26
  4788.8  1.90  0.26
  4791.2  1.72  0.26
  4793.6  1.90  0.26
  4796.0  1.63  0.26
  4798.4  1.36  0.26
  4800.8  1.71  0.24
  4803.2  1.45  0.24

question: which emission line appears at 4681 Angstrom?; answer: Lyman alpha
